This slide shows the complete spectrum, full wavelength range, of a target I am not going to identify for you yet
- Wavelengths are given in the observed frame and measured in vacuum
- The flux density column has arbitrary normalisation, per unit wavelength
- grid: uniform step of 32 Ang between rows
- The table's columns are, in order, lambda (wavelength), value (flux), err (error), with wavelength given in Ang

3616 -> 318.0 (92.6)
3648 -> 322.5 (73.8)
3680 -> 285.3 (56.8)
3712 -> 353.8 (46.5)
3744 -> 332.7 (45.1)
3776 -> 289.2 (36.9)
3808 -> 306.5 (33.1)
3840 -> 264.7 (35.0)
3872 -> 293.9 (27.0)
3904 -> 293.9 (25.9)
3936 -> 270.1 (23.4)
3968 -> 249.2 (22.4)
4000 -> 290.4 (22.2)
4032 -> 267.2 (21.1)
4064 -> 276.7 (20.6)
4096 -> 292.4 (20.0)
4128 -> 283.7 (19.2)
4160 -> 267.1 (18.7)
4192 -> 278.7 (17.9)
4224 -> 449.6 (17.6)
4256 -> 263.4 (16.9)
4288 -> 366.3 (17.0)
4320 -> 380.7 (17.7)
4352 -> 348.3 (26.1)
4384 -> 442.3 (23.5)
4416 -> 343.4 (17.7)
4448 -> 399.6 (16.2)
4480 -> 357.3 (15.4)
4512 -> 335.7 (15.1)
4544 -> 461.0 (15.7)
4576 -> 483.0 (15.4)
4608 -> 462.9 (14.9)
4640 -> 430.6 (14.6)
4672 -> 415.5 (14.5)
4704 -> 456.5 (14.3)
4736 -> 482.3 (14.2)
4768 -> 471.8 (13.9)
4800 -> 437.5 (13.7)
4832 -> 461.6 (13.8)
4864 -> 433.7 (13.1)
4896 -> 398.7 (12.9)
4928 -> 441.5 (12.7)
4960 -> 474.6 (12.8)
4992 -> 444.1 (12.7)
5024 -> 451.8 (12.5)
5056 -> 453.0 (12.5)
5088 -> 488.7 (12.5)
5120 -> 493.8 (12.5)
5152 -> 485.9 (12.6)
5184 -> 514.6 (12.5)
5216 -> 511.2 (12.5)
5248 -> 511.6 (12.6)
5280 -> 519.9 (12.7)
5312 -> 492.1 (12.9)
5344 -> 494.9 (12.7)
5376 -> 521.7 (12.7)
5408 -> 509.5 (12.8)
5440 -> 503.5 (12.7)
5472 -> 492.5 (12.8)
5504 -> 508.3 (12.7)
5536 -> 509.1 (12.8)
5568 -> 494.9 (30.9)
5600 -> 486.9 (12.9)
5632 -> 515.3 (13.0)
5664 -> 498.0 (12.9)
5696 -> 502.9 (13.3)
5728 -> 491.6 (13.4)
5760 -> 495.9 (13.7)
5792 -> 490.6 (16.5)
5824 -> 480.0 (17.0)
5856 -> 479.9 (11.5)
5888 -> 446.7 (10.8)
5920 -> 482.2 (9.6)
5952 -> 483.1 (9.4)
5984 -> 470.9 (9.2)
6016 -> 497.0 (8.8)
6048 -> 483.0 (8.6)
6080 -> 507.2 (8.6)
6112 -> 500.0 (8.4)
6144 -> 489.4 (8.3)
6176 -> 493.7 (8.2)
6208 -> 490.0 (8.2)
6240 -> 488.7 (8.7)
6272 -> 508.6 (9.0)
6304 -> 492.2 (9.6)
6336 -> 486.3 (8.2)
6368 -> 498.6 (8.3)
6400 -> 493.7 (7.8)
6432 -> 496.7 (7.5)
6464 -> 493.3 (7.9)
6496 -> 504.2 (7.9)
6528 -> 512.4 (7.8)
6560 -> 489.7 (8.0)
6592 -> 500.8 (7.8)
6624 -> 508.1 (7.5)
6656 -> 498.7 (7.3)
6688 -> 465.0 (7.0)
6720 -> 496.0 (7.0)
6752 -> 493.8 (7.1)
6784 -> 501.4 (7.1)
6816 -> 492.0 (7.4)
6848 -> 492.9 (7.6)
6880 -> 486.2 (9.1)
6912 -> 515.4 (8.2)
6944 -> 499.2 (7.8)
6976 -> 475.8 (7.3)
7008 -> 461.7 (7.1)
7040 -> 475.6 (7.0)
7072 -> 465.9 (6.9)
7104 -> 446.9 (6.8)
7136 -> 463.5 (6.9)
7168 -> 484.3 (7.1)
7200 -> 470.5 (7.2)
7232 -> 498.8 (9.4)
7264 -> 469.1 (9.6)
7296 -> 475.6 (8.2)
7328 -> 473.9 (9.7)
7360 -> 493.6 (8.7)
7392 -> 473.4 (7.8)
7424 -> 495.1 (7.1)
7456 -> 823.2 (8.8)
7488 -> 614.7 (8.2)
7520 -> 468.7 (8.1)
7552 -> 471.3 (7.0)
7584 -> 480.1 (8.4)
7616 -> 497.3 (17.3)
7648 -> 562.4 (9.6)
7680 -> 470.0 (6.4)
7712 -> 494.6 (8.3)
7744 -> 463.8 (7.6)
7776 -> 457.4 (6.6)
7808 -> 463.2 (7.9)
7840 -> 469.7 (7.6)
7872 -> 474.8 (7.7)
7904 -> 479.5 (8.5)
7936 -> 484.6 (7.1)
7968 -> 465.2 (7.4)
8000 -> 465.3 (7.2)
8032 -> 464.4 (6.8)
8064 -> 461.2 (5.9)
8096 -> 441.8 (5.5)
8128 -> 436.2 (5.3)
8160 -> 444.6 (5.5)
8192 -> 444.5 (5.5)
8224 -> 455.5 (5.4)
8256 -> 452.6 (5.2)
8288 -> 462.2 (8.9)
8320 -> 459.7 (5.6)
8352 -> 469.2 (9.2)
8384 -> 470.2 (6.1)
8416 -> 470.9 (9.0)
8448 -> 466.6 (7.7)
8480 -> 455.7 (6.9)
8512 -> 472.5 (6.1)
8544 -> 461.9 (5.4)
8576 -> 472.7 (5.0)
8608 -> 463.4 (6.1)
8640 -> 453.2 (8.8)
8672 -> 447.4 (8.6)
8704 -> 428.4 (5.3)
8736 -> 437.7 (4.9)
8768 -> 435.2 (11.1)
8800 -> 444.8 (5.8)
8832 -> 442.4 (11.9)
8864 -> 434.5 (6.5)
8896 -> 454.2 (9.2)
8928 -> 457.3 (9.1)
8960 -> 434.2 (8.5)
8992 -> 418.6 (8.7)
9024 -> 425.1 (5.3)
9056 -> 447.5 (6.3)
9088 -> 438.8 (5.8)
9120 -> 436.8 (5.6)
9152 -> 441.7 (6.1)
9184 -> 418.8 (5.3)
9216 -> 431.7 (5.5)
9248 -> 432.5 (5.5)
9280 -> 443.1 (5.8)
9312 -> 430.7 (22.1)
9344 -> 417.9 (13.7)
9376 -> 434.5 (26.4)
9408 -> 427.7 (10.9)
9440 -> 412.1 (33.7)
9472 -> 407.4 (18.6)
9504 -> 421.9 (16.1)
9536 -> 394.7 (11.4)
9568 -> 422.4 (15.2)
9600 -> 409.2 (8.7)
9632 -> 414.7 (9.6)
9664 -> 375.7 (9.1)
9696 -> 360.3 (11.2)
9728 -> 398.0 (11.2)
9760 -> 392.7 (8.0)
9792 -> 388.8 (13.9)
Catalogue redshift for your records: 0.14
